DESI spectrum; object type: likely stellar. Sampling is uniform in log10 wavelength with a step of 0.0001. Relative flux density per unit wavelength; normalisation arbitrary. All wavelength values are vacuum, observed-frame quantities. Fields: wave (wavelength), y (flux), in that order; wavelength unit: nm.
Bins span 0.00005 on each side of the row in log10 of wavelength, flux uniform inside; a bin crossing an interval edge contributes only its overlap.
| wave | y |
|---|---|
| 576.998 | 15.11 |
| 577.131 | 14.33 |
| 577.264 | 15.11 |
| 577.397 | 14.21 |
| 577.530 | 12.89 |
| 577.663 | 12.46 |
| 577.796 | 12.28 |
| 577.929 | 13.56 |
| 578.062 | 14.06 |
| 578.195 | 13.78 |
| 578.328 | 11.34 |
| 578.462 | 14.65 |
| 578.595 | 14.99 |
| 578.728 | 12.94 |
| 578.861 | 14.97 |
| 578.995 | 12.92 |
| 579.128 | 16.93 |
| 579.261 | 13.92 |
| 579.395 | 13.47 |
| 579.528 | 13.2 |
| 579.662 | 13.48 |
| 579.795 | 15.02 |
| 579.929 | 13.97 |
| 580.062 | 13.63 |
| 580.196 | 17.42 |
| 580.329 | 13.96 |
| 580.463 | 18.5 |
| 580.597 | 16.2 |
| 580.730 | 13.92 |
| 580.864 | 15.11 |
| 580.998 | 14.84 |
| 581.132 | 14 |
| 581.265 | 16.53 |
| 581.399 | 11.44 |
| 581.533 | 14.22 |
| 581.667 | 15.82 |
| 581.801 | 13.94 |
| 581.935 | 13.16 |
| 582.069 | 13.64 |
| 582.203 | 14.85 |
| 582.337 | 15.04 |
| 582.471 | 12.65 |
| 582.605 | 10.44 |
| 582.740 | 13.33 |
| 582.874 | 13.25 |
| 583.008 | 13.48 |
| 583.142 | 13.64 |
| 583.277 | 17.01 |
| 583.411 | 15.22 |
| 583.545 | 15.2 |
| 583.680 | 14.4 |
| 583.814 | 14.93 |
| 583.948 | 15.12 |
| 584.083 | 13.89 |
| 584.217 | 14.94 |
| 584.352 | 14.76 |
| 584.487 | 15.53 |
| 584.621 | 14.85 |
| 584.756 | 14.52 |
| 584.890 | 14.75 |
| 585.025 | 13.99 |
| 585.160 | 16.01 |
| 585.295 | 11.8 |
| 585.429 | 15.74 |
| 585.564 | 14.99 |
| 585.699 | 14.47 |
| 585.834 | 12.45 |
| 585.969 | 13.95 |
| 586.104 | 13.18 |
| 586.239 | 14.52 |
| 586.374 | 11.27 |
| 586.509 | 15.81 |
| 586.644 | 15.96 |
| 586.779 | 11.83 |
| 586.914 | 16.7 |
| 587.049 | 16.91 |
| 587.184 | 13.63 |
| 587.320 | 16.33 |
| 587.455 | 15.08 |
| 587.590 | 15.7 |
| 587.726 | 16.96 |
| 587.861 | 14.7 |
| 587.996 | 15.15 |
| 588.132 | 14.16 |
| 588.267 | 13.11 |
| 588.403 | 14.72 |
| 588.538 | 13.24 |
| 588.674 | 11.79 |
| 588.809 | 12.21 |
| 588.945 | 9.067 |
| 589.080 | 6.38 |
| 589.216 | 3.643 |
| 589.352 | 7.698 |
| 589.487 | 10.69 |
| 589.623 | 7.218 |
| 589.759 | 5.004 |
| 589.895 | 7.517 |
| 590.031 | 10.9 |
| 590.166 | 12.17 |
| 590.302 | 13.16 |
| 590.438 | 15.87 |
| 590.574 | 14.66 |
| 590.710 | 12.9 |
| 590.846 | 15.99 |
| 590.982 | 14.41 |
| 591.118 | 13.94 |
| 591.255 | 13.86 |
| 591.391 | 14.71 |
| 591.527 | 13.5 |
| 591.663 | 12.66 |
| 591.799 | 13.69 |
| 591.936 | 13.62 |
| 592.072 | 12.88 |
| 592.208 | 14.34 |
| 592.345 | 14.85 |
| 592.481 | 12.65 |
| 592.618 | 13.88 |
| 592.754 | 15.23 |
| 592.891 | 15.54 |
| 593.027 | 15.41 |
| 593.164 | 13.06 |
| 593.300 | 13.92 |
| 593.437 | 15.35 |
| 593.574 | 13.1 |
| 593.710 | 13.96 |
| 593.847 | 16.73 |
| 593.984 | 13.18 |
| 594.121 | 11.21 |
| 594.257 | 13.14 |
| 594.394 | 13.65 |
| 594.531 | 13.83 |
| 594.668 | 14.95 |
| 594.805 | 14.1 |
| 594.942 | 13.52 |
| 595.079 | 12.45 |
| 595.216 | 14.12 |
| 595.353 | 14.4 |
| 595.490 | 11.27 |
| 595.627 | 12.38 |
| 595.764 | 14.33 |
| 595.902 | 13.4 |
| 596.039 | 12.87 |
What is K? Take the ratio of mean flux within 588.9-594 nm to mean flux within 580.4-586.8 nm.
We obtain 0.88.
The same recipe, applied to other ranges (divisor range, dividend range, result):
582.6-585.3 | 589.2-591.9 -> 0.82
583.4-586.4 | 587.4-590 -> 0.78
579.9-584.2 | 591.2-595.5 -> 0.96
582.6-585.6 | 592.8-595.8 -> 0.95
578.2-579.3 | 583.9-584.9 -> 1.05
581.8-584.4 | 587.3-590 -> 0.81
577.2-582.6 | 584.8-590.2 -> 0.90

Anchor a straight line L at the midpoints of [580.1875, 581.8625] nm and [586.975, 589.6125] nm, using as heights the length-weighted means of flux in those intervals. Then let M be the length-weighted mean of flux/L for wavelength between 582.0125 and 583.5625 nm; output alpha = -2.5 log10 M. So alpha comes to 0.03 mag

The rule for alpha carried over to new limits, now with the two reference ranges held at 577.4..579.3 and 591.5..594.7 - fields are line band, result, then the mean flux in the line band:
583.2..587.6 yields -0.067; 14.7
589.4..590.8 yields 0.248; 11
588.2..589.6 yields 0.338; 10.2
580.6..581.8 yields -0.061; 14.6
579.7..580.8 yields -0.116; 15.3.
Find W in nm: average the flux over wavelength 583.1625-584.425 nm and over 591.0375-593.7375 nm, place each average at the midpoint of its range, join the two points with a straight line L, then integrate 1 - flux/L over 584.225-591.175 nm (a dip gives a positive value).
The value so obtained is 0.657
